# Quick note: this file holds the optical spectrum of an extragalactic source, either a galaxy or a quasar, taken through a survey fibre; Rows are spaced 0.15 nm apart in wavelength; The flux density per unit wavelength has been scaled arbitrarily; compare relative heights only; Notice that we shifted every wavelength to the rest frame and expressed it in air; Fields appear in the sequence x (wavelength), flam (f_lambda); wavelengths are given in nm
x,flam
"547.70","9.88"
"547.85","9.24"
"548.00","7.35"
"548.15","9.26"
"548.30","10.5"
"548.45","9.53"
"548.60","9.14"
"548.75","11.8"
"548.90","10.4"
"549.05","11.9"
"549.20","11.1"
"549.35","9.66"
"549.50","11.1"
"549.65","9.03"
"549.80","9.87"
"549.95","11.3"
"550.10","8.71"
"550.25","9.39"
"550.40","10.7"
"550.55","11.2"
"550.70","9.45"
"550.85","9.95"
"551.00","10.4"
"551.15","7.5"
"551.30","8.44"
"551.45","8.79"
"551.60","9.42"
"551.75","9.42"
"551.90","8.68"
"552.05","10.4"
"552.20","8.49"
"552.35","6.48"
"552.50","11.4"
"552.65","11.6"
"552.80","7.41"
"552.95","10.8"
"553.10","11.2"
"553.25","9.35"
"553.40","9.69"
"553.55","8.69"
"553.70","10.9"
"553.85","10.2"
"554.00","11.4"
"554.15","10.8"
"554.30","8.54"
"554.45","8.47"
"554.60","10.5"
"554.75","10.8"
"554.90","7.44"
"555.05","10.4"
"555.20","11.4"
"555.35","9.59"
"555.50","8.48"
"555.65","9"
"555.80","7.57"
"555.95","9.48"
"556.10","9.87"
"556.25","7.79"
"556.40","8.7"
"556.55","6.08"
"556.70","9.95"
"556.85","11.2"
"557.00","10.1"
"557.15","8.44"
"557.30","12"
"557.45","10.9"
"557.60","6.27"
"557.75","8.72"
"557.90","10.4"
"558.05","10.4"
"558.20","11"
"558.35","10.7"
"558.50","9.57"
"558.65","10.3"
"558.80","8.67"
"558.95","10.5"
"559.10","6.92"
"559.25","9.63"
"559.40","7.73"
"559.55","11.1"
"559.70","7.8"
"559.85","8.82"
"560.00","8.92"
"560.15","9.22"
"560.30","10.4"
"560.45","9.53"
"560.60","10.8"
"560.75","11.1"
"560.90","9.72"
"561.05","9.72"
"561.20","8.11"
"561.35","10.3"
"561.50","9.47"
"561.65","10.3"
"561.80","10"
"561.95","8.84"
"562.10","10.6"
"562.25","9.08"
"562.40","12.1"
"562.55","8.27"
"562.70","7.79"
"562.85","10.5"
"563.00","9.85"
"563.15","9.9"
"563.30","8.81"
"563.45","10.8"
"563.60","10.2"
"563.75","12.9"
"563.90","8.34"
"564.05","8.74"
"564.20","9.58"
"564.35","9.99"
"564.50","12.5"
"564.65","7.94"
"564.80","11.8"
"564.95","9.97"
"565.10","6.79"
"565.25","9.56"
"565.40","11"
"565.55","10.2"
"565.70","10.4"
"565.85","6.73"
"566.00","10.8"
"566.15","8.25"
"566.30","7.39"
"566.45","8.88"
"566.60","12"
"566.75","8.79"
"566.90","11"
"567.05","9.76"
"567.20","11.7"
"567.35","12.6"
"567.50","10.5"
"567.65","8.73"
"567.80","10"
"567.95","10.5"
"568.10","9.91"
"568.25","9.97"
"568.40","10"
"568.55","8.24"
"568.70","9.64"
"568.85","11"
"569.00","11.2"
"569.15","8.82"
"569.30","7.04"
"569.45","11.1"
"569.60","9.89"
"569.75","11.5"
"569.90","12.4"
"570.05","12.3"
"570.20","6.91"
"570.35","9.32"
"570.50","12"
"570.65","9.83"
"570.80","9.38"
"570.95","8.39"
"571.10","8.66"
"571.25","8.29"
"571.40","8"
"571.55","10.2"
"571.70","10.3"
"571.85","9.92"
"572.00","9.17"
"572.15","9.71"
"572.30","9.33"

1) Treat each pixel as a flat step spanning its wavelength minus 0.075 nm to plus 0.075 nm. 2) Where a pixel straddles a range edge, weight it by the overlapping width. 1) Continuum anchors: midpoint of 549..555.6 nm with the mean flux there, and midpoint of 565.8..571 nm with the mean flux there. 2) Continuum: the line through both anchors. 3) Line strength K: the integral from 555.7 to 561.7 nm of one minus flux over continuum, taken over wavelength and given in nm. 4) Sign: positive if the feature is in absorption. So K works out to 0.23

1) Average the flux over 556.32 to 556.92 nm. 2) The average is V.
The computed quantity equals 8.95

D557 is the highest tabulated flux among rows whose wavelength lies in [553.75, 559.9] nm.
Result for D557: 12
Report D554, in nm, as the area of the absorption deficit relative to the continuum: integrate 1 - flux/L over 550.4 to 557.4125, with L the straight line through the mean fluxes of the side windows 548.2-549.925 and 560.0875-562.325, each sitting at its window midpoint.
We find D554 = 0.42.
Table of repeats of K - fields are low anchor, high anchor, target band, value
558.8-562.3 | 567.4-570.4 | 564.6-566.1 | 0.04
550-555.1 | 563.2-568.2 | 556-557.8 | 0.10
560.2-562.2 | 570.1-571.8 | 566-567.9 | -0.10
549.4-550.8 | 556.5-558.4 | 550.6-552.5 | 0.18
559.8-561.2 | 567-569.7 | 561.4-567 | 0.08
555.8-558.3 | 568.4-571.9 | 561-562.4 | -0.03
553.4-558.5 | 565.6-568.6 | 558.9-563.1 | 0.07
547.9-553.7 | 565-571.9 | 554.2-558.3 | 0.14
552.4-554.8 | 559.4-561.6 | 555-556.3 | 0.08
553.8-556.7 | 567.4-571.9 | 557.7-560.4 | -0.02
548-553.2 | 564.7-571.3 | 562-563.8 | -0.03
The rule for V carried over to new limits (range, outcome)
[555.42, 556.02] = 8.63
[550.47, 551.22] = 9.72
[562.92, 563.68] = 9.94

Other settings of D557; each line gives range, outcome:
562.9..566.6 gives 12.9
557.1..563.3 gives 12.1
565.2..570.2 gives 12.6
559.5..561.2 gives 11.1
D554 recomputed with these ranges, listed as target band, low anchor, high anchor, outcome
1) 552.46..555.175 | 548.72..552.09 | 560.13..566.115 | -0.028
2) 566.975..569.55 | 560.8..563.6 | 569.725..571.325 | -0.059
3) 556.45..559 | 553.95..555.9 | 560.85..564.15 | -0.022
